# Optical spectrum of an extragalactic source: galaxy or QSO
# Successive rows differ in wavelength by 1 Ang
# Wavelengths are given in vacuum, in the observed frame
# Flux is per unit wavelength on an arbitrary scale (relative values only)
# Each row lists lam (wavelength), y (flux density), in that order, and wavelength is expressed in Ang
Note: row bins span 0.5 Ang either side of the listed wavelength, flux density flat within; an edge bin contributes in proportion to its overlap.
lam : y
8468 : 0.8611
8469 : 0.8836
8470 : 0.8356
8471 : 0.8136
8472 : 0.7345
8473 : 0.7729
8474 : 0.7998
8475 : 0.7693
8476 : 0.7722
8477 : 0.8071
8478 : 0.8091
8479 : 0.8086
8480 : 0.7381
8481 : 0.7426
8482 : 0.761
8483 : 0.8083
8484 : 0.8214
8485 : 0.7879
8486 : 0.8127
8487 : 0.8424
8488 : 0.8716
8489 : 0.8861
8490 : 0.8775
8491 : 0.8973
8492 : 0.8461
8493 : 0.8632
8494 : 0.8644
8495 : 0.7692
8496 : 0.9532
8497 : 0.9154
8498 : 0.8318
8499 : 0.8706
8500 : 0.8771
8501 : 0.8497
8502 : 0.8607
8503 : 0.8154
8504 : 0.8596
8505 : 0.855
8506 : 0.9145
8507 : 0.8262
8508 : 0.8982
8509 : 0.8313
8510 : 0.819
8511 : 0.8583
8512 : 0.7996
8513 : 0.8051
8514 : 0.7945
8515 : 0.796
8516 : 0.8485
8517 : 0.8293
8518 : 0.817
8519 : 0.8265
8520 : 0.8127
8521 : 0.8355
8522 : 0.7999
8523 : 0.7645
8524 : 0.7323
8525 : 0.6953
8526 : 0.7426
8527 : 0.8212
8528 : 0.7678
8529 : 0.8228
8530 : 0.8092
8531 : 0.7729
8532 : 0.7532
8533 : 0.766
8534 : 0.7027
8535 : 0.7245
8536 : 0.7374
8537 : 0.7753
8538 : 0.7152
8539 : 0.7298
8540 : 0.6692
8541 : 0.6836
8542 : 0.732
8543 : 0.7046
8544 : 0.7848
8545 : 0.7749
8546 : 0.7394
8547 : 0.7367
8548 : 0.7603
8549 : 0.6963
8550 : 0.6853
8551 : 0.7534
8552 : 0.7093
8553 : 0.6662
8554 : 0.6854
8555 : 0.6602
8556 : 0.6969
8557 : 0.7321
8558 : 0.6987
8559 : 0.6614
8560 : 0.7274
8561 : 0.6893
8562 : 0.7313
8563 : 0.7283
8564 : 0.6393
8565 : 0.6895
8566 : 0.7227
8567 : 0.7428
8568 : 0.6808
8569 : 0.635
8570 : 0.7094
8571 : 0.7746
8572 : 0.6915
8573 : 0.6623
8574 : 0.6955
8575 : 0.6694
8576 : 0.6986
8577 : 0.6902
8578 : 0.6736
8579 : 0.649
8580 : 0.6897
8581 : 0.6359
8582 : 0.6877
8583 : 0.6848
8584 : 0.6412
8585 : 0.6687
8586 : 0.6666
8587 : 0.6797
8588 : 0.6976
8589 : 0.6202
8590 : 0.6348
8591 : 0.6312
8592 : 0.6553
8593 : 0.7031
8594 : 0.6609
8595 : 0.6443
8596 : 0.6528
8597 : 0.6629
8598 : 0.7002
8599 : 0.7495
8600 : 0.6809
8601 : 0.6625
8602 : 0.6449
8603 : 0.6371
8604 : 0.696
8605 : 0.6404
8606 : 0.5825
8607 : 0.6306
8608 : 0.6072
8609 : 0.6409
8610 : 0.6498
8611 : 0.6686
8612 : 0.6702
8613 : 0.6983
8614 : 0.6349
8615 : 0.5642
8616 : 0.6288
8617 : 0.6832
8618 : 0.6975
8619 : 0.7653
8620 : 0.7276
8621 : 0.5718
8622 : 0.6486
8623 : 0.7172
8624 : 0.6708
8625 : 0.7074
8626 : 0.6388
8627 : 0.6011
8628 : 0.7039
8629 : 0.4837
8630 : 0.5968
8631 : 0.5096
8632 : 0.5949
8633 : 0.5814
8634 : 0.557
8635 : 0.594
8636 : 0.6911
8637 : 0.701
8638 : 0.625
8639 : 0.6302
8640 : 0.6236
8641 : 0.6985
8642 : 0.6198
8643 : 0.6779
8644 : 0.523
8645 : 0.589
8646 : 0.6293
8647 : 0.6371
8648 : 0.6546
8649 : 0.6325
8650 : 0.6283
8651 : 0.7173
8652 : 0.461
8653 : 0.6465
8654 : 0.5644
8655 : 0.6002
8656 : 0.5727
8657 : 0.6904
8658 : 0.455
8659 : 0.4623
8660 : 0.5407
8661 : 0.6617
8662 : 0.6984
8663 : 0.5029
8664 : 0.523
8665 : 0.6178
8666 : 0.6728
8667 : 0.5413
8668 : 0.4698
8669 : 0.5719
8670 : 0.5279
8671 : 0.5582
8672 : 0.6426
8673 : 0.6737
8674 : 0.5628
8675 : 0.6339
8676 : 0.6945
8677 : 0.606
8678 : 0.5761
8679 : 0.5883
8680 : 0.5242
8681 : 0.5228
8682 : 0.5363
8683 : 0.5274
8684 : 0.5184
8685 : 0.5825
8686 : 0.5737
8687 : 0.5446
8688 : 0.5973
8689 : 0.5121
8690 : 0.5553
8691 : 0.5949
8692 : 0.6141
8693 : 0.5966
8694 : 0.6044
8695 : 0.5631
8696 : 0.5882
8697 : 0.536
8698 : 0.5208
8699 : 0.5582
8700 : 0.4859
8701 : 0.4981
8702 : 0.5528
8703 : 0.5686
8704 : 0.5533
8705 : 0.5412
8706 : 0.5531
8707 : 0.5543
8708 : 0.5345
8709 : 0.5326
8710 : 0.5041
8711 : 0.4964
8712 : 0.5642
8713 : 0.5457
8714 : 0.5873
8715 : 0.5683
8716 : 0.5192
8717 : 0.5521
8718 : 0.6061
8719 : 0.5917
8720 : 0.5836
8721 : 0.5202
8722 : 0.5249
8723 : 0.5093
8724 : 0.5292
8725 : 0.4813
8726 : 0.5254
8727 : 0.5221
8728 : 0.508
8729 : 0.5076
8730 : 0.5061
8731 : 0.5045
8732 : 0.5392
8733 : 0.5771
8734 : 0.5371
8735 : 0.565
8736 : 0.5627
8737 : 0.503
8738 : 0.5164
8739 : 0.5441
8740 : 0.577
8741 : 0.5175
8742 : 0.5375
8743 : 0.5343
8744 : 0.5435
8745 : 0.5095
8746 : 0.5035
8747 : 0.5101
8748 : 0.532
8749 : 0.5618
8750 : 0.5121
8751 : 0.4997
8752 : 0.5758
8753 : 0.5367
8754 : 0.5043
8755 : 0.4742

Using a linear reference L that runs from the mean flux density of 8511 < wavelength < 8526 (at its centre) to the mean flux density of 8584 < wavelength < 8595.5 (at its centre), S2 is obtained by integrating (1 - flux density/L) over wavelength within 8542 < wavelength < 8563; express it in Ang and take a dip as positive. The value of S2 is 0.5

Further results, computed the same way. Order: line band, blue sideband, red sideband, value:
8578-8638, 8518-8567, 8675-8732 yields 0.84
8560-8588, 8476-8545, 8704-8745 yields 1.51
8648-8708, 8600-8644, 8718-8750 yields 1.40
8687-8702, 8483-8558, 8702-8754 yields 0.52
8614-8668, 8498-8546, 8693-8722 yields 1.77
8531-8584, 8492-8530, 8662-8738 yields 3.80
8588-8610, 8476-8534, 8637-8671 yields 0.79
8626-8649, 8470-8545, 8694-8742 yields 0.89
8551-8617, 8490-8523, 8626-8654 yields 3.46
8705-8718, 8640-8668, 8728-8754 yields 0.22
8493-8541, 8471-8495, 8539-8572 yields -2.63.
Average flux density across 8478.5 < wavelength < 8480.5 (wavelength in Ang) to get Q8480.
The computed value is 0.773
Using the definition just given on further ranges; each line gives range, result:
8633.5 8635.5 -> 0.576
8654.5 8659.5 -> 0.556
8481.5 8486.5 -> 0.798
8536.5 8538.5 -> 0.745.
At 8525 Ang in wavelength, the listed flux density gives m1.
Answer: 0.6953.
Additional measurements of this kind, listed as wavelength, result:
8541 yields 0.6836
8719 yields 0.5917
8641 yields 0.6985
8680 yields 0.5242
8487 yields 0.8424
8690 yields 0.5553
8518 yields 0.817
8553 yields 0.6662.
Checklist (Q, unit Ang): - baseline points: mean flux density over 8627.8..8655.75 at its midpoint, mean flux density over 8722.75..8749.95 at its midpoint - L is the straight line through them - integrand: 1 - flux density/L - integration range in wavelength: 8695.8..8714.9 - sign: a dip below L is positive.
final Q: 0.5 Ang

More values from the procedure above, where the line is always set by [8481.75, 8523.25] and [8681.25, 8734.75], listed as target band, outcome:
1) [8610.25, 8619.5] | 0.2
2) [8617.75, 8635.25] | 0.8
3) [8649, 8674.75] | 1.2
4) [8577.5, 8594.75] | 1.4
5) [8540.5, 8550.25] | 0.6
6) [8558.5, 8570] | 0.9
